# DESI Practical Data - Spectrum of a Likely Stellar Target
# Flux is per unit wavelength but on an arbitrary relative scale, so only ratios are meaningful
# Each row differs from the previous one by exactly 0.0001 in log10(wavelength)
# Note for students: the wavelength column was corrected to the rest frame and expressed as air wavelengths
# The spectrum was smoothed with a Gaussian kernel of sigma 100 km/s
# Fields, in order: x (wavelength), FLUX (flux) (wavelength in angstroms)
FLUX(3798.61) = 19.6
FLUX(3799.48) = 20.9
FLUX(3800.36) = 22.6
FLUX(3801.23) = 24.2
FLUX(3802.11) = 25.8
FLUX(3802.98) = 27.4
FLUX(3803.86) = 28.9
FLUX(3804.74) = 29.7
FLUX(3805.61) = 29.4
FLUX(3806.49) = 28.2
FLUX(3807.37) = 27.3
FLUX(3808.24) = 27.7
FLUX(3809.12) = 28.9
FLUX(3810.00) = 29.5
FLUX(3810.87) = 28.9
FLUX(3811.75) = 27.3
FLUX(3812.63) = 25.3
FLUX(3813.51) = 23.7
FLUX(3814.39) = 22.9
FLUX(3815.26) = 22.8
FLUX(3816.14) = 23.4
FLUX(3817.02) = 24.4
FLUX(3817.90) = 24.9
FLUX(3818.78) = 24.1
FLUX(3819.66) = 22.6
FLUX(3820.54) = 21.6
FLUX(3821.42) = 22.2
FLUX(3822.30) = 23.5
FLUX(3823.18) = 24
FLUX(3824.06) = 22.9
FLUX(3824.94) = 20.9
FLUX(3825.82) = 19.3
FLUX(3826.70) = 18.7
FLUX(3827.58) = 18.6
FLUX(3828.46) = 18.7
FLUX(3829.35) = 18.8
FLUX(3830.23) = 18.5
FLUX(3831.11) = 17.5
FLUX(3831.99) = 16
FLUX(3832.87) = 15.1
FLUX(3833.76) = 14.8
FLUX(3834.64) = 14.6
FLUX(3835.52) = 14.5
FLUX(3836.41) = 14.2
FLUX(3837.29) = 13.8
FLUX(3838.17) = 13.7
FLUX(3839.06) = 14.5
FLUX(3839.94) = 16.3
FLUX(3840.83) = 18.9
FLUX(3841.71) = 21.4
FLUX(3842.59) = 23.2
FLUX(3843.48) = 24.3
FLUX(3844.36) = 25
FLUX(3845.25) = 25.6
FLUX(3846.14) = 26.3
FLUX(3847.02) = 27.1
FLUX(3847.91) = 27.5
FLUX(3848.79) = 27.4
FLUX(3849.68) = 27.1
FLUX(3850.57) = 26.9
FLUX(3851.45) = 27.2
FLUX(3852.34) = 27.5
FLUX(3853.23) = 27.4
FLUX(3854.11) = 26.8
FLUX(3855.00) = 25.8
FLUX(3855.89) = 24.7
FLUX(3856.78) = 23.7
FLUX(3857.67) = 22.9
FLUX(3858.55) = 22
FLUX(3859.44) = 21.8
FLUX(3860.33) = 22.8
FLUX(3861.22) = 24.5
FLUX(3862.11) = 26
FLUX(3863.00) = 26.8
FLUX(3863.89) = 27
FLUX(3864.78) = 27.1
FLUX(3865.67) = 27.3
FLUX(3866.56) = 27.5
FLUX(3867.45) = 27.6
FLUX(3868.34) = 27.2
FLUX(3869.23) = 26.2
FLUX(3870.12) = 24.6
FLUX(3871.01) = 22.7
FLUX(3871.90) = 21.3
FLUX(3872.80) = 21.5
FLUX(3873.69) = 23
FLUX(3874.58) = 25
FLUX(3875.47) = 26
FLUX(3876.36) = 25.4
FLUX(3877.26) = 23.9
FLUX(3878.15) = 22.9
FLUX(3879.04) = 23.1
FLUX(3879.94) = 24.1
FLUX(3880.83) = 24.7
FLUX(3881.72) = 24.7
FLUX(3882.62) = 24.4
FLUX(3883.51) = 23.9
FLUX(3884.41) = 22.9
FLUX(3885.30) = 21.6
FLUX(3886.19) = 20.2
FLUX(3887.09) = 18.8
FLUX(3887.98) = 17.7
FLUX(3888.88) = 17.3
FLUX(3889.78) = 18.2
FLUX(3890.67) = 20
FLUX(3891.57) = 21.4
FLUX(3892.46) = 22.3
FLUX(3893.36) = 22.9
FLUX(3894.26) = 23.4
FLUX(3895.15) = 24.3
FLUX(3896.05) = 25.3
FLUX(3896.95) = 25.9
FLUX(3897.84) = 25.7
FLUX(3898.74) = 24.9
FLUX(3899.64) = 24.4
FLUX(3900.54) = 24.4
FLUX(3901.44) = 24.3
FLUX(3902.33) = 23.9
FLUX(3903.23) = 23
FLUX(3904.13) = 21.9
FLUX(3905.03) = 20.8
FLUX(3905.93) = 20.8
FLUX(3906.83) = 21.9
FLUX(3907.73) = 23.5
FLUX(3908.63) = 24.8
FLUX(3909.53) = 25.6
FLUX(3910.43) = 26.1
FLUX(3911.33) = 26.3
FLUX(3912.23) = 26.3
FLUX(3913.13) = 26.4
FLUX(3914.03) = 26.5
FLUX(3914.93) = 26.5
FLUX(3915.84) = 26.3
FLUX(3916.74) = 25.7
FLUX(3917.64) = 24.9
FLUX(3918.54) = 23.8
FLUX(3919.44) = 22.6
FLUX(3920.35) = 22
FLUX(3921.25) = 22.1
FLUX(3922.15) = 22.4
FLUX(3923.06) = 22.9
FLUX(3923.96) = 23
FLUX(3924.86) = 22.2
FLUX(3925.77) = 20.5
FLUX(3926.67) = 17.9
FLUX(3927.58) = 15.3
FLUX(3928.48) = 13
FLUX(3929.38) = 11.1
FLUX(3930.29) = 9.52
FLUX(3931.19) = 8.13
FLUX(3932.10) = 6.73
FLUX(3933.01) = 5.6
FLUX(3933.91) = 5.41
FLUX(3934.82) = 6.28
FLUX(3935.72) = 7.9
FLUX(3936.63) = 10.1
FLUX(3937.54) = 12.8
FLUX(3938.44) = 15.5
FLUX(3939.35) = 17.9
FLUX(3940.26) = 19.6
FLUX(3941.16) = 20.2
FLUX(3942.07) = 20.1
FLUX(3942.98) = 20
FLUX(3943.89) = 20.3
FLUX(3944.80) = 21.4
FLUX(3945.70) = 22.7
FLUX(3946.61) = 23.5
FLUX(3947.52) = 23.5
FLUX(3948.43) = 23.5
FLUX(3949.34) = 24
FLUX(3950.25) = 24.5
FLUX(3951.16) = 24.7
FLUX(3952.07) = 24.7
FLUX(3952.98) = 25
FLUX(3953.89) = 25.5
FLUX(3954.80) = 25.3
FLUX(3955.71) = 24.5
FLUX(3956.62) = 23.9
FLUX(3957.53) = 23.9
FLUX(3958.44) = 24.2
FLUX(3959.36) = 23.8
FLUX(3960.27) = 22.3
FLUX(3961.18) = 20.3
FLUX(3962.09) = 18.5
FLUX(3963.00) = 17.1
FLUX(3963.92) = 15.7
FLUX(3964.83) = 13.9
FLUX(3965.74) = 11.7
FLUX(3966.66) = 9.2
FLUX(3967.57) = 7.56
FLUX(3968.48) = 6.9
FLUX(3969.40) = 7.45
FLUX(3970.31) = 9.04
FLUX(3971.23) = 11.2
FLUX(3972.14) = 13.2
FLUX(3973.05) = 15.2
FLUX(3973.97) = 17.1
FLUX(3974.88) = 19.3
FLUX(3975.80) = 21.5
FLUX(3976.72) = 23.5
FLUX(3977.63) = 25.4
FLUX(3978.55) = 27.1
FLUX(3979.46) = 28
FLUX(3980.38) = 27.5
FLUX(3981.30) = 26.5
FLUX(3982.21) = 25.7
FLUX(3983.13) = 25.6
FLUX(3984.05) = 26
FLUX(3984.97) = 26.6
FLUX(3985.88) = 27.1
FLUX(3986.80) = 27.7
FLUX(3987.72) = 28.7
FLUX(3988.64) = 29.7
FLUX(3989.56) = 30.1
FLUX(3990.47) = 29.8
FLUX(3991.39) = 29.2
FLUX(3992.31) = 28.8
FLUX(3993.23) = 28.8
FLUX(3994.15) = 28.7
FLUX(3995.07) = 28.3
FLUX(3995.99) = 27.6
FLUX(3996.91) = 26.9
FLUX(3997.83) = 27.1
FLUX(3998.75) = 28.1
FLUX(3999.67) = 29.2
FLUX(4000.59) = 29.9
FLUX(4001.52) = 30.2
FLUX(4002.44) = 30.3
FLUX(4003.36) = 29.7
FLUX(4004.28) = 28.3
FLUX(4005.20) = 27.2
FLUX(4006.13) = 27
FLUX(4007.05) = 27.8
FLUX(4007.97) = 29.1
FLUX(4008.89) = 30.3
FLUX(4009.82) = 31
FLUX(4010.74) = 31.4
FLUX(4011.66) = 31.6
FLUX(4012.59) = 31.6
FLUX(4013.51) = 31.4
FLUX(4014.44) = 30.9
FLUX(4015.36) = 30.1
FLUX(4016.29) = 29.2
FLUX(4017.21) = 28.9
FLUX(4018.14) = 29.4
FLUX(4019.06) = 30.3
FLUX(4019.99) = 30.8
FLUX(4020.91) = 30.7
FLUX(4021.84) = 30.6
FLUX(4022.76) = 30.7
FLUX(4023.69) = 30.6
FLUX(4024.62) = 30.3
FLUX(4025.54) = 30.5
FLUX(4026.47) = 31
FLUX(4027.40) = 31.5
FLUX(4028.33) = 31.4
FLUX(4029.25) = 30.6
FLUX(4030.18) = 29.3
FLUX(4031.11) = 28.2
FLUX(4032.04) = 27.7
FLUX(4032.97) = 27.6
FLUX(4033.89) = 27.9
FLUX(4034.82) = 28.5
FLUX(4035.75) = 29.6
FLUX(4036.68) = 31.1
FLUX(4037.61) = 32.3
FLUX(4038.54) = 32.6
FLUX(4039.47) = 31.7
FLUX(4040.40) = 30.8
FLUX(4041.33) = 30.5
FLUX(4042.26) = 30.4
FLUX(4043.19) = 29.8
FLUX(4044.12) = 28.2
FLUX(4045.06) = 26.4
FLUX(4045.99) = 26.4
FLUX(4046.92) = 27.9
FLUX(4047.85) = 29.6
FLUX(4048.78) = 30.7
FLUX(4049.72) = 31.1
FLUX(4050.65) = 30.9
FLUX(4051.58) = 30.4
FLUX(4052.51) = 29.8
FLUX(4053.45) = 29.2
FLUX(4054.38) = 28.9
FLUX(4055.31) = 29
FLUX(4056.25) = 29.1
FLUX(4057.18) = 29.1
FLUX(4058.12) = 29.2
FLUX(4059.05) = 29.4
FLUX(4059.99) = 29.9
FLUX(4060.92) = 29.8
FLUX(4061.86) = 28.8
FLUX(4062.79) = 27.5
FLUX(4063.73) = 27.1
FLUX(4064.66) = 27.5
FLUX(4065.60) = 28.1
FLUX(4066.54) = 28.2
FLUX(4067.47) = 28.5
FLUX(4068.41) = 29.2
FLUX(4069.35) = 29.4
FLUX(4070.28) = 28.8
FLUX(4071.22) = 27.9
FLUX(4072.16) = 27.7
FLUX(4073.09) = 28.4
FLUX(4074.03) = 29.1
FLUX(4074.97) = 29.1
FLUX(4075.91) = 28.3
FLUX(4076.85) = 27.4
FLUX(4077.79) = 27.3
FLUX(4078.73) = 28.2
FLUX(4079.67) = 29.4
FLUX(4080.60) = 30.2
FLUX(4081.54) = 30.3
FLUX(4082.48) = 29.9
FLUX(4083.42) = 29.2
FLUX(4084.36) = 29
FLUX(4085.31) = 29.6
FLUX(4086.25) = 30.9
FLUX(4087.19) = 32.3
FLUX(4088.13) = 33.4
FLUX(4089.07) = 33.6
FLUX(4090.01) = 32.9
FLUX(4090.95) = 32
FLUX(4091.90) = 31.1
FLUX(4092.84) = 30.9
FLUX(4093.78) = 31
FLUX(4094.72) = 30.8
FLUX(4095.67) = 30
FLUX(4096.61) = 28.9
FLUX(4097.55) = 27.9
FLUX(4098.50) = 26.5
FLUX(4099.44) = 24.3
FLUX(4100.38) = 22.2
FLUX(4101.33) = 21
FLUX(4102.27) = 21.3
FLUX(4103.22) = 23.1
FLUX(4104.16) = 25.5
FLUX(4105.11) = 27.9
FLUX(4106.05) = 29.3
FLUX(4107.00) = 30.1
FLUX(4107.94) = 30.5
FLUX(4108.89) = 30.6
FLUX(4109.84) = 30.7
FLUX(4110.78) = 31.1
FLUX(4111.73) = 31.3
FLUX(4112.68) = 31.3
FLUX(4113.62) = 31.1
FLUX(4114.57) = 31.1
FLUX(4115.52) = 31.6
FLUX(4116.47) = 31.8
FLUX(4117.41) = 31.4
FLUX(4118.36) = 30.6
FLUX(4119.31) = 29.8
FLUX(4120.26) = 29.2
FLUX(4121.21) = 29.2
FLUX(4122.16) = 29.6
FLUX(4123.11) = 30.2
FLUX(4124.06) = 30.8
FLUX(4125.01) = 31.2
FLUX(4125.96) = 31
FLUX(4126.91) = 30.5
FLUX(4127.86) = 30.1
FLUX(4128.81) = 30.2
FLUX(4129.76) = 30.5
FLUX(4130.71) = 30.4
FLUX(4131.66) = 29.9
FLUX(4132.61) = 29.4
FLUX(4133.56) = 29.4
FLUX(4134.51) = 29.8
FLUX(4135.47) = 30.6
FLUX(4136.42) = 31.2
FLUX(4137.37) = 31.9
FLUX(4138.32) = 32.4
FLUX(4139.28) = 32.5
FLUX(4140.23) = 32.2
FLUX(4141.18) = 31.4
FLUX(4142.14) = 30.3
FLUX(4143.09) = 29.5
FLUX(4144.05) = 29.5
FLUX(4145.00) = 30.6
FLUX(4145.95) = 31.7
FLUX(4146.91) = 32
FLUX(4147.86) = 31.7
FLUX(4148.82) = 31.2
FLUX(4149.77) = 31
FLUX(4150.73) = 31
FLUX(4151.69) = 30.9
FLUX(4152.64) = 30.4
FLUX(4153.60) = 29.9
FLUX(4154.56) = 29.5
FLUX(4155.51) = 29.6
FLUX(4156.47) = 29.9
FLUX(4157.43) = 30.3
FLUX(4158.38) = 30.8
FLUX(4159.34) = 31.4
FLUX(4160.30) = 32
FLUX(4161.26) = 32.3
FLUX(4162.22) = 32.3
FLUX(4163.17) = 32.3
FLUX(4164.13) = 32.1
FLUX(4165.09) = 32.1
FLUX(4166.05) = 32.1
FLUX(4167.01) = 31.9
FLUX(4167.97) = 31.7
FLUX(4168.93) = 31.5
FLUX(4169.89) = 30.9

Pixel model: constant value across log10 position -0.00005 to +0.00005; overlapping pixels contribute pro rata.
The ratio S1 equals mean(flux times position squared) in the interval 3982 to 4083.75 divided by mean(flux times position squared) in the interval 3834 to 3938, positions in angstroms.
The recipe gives 1.4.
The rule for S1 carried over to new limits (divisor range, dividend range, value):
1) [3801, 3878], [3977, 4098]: 1.38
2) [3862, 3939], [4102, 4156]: 1.58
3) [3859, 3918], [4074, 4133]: 1.37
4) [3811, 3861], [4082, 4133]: 1.55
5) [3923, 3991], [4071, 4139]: 1.64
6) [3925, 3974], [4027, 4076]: 1.82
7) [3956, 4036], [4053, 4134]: 1.19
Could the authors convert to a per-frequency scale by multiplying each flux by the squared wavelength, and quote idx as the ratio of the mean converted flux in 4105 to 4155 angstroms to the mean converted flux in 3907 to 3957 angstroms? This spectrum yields 1.67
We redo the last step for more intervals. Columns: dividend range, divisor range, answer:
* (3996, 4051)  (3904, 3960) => 1.52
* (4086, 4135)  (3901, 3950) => 1.64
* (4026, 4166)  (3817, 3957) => 1.52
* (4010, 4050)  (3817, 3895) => 1.46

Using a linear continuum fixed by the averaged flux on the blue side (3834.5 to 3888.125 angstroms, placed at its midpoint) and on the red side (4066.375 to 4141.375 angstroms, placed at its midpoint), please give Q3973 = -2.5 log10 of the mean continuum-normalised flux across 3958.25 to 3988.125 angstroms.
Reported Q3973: 0.32 mag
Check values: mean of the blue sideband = 23.4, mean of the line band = 19.7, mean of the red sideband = 29.6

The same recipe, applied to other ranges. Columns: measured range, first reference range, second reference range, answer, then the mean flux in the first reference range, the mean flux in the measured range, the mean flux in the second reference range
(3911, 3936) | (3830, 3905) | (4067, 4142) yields 0.30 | 22.9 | 18.5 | 29.6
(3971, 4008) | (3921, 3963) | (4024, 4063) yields -0.10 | 18.8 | 26.3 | 29.7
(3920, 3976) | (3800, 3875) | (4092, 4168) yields 0.43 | 23.4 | 17.5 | 30.1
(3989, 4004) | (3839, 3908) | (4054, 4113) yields -0.08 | 23.8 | 28.9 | 28.9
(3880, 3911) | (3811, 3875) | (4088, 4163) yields 0.06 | 22.7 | 22.9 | 30.1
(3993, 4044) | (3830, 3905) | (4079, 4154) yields -0.10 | 22.9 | 29.8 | 30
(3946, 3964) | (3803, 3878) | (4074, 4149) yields 0.14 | 23.4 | 23.1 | 29.8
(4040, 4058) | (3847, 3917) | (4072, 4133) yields -0.04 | 24.3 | 29.4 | 29.5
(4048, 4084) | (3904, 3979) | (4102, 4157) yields -0.10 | 19.3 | 29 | 30.2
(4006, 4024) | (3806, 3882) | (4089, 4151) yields -0.11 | 23.2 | 30.2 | 29.9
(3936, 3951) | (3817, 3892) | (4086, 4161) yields 0.25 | 22.4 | 19.9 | 30.1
